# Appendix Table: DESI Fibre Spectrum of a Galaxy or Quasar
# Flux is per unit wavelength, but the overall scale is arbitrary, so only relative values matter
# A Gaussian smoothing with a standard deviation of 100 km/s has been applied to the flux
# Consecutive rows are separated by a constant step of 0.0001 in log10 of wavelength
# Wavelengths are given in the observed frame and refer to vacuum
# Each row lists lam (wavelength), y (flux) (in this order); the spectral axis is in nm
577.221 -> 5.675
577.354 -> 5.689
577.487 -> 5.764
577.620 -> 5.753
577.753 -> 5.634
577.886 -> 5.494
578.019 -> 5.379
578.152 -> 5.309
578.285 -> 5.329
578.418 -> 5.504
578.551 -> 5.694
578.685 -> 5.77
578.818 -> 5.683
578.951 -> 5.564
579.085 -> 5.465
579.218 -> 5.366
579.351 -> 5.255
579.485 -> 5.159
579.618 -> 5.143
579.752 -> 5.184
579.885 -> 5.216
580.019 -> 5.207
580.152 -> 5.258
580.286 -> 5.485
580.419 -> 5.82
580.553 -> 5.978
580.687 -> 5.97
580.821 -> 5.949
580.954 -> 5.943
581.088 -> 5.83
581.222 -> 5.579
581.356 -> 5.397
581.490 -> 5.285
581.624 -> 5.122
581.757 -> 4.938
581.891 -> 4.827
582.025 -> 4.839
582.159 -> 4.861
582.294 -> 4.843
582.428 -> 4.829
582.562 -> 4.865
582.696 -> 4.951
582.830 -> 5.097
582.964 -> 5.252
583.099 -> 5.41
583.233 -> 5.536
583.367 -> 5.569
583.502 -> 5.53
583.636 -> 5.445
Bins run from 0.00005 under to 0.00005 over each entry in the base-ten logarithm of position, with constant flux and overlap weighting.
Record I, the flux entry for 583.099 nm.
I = 5.41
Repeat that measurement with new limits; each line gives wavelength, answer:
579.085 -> 5.465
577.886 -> 5.494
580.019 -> 5.207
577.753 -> 5.634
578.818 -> 5.683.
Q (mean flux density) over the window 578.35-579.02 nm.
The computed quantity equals 5.64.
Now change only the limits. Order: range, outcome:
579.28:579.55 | 5.21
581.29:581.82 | 5.19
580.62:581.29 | 5.85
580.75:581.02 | 5.96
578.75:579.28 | 5.52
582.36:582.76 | 4.89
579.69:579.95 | 5.21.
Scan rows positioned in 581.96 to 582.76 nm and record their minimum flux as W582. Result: 4.829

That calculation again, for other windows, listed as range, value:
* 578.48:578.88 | 5.683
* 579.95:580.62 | 5.207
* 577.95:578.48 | 5.309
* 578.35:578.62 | 5.504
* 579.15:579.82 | 5.143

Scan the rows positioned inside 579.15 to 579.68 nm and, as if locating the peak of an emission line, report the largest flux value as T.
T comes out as 5.366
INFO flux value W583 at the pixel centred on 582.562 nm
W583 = 4.865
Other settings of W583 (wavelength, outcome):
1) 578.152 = 5.309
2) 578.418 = 5.504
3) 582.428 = 4.829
